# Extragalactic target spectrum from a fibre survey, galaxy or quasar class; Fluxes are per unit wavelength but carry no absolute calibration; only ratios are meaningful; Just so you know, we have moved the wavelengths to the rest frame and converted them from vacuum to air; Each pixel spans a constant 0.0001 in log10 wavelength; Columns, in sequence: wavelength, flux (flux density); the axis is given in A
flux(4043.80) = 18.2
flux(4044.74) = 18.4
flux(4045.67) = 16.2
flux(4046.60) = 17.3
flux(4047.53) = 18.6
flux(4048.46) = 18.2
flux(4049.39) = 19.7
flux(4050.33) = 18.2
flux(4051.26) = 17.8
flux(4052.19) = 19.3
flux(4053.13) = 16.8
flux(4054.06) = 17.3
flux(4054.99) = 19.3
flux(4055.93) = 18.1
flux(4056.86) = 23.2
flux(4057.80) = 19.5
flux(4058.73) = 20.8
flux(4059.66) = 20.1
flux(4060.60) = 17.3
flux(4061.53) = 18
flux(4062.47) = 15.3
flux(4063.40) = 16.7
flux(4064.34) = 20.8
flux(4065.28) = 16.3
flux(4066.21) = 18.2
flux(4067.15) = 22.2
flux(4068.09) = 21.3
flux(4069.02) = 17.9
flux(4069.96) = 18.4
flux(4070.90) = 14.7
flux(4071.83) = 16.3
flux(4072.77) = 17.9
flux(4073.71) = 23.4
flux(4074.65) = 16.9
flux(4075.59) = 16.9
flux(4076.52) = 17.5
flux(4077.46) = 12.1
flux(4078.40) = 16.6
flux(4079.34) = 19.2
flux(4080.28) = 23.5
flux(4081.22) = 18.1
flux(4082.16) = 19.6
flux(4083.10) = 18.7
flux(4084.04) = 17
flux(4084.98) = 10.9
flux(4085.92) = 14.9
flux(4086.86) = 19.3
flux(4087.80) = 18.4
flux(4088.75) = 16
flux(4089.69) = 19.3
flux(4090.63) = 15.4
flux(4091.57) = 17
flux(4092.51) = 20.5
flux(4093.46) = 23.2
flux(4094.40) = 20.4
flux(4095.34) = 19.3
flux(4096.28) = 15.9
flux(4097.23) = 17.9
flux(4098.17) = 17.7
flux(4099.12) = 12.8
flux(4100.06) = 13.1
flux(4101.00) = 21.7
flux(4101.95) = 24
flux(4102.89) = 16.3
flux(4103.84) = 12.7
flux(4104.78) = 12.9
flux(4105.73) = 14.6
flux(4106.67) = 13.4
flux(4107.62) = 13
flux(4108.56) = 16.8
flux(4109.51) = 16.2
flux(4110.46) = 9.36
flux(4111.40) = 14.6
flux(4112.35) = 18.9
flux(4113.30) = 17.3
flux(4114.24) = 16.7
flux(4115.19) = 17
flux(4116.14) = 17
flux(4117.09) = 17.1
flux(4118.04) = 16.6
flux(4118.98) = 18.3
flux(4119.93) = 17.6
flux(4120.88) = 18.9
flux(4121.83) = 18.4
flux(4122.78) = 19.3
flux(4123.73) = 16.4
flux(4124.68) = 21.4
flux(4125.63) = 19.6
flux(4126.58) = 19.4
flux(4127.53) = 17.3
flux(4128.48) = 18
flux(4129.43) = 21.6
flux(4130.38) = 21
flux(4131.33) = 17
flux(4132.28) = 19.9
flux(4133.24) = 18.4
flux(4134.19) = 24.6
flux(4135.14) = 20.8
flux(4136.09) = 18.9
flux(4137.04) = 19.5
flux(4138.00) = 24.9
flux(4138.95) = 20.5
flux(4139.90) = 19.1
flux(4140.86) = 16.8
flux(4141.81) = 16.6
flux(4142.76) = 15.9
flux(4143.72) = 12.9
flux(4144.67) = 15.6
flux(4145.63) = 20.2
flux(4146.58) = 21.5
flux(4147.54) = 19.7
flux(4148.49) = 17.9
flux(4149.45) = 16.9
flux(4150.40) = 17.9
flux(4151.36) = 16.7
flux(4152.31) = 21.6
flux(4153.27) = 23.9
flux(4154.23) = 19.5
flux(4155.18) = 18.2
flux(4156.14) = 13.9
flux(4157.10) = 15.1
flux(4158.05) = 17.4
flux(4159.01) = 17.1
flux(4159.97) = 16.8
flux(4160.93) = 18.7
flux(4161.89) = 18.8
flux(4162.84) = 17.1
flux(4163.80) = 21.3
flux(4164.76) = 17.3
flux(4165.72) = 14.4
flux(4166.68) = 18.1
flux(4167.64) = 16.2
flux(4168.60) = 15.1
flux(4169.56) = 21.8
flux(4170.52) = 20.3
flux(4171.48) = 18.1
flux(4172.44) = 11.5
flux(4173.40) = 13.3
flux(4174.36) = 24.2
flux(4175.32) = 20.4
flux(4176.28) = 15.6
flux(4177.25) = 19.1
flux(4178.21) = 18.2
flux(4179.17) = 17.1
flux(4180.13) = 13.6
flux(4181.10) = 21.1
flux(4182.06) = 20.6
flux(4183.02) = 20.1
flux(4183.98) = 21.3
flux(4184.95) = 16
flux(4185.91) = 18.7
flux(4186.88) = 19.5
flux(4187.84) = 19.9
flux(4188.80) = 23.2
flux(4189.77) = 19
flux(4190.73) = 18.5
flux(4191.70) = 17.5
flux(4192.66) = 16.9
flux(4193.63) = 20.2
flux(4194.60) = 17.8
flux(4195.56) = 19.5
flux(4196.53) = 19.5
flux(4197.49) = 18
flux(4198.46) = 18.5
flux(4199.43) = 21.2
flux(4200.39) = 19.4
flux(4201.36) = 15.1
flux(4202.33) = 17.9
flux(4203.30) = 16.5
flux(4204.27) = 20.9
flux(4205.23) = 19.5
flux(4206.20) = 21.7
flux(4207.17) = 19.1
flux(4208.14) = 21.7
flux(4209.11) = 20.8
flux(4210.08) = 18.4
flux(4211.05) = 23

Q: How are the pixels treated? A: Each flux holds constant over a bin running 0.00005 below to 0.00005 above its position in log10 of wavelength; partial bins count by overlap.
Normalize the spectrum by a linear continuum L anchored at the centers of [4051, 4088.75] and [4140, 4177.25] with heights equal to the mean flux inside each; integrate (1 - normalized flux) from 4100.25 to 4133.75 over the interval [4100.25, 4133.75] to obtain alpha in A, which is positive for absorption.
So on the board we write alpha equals 1.1 A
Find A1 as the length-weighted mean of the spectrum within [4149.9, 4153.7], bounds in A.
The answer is 20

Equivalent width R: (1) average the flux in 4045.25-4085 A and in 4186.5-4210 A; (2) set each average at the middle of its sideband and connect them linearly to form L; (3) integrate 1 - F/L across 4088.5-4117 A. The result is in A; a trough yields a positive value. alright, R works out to 2.8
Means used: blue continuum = 18.3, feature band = 16.7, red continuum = 19.2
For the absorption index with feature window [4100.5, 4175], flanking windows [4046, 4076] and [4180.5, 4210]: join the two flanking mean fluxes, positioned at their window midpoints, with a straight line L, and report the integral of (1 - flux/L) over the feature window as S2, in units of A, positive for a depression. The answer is 4.2 A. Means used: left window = 18.5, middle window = 17.9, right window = 19.3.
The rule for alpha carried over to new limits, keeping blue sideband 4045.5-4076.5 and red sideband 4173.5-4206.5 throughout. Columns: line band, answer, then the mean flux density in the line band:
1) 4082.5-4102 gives 1.0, 17.7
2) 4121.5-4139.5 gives -1.1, 19.8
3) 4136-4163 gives 0.7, 18.3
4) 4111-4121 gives 0.8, 17.2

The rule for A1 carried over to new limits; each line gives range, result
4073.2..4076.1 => 19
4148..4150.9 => 17.6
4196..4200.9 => 19.3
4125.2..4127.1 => 19.4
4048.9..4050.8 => 18.9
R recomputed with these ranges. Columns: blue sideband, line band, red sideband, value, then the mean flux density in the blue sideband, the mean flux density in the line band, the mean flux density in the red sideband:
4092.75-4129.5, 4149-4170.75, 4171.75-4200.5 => 0.2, 17.2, 18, 18.6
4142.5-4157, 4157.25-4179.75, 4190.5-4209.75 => 0.9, 18.1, 17.7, 19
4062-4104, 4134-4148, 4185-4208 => -0.5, 17.9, 19.1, 19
